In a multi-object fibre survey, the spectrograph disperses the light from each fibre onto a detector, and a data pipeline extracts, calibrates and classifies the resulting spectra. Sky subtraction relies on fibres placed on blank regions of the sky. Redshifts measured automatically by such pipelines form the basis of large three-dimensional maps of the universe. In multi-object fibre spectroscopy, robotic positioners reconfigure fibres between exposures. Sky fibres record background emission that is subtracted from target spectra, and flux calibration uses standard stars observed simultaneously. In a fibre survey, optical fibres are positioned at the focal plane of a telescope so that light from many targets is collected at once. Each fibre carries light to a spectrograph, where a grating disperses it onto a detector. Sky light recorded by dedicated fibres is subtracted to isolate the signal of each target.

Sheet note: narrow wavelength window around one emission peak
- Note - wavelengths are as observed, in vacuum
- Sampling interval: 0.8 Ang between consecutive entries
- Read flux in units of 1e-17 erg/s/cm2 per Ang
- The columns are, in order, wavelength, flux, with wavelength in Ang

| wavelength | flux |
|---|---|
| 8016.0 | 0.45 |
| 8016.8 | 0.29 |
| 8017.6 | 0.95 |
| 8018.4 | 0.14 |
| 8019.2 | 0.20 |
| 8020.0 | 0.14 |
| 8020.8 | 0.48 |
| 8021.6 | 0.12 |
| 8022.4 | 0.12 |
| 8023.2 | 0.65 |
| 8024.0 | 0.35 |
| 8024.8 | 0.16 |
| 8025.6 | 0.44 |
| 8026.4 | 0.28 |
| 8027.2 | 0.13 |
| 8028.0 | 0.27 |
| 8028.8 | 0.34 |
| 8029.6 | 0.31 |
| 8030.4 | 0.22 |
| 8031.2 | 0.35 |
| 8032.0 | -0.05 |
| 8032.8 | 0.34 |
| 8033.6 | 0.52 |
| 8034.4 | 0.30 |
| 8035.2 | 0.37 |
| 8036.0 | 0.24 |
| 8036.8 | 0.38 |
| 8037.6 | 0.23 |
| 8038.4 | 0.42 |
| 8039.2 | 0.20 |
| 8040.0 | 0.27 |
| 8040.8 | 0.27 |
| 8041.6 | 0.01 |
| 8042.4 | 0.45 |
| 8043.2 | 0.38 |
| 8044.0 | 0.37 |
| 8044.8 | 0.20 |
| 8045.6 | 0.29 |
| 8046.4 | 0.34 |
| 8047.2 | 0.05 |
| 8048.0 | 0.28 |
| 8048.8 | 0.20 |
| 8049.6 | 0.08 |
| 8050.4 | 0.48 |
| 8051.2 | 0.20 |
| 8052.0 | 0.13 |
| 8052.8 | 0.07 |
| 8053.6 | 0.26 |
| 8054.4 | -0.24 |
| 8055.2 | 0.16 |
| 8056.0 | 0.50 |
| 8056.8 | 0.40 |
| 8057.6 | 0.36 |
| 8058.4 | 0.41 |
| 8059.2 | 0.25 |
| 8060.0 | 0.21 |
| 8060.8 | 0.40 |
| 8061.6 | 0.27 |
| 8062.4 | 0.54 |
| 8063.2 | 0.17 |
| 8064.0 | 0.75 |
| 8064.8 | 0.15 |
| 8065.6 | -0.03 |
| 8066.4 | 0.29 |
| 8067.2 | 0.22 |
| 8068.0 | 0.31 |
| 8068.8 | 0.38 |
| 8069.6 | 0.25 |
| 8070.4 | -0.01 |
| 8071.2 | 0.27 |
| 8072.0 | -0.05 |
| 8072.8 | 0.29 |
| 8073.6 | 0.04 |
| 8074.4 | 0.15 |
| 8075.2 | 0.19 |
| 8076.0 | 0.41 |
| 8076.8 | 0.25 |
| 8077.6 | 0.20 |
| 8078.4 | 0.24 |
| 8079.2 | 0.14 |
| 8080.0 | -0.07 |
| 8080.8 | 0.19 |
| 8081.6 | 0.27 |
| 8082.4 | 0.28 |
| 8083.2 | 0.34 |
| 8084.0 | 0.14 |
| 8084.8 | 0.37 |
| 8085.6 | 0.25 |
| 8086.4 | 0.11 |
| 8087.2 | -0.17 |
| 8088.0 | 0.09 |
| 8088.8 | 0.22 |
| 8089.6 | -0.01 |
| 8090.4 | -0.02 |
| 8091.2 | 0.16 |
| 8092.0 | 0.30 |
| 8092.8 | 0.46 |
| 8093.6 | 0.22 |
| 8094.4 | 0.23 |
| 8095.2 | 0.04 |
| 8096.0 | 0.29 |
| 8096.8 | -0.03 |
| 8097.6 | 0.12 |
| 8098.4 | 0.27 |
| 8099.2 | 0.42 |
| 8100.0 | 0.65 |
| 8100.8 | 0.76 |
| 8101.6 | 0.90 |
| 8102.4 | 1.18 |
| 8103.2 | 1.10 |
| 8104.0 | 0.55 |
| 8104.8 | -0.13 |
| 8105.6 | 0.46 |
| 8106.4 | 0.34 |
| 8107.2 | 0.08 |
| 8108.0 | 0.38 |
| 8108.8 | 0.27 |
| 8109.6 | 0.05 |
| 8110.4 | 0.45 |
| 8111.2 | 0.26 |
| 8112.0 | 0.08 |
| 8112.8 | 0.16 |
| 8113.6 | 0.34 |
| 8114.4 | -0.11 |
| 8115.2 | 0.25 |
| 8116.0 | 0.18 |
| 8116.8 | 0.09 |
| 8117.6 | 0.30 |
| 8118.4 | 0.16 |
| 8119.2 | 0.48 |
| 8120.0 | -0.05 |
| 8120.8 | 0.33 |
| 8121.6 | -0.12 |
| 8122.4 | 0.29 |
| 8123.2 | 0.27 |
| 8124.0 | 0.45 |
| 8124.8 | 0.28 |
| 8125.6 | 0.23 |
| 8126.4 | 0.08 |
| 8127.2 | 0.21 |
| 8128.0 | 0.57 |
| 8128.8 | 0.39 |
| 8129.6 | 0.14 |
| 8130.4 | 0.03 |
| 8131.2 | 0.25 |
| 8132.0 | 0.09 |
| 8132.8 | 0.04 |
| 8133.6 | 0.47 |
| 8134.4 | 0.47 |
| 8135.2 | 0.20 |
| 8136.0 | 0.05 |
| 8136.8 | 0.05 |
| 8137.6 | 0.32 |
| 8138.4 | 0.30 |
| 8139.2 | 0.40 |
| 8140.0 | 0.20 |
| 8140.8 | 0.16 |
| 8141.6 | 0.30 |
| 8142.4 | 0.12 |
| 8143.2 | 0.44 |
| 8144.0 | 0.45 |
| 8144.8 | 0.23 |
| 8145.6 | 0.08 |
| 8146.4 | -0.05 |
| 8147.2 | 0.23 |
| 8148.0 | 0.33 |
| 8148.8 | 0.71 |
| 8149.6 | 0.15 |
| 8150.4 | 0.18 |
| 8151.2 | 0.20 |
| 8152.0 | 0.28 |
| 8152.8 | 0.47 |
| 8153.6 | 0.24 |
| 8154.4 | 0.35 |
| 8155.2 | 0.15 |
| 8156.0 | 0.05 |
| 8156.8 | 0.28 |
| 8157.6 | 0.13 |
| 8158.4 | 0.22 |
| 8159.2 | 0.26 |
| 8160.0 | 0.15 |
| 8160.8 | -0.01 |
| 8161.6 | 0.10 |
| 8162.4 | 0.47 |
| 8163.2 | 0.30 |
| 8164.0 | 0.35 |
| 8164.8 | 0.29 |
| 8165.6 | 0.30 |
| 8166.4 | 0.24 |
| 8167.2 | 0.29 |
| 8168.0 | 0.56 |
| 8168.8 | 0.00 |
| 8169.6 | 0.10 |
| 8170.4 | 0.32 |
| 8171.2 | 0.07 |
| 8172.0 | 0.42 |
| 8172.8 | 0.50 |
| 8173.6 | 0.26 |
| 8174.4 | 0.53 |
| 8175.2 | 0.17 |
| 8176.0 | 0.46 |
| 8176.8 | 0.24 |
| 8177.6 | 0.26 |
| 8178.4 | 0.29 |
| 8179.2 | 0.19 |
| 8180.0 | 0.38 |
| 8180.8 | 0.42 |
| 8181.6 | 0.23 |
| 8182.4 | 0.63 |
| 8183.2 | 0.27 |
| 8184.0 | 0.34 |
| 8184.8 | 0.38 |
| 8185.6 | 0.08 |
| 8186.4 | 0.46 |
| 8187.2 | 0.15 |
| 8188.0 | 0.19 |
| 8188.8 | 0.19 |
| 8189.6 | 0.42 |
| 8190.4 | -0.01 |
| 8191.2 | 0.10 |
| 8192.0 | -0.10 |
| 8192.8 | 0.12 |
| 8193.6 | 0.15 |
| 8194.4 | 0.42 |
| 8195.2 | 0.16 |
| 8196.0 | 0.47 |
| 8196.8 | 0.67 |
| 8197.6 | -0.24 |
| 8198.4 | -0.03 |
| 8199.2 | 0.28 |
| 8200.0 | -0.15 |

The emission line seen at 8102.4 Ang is H-gamma 4340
